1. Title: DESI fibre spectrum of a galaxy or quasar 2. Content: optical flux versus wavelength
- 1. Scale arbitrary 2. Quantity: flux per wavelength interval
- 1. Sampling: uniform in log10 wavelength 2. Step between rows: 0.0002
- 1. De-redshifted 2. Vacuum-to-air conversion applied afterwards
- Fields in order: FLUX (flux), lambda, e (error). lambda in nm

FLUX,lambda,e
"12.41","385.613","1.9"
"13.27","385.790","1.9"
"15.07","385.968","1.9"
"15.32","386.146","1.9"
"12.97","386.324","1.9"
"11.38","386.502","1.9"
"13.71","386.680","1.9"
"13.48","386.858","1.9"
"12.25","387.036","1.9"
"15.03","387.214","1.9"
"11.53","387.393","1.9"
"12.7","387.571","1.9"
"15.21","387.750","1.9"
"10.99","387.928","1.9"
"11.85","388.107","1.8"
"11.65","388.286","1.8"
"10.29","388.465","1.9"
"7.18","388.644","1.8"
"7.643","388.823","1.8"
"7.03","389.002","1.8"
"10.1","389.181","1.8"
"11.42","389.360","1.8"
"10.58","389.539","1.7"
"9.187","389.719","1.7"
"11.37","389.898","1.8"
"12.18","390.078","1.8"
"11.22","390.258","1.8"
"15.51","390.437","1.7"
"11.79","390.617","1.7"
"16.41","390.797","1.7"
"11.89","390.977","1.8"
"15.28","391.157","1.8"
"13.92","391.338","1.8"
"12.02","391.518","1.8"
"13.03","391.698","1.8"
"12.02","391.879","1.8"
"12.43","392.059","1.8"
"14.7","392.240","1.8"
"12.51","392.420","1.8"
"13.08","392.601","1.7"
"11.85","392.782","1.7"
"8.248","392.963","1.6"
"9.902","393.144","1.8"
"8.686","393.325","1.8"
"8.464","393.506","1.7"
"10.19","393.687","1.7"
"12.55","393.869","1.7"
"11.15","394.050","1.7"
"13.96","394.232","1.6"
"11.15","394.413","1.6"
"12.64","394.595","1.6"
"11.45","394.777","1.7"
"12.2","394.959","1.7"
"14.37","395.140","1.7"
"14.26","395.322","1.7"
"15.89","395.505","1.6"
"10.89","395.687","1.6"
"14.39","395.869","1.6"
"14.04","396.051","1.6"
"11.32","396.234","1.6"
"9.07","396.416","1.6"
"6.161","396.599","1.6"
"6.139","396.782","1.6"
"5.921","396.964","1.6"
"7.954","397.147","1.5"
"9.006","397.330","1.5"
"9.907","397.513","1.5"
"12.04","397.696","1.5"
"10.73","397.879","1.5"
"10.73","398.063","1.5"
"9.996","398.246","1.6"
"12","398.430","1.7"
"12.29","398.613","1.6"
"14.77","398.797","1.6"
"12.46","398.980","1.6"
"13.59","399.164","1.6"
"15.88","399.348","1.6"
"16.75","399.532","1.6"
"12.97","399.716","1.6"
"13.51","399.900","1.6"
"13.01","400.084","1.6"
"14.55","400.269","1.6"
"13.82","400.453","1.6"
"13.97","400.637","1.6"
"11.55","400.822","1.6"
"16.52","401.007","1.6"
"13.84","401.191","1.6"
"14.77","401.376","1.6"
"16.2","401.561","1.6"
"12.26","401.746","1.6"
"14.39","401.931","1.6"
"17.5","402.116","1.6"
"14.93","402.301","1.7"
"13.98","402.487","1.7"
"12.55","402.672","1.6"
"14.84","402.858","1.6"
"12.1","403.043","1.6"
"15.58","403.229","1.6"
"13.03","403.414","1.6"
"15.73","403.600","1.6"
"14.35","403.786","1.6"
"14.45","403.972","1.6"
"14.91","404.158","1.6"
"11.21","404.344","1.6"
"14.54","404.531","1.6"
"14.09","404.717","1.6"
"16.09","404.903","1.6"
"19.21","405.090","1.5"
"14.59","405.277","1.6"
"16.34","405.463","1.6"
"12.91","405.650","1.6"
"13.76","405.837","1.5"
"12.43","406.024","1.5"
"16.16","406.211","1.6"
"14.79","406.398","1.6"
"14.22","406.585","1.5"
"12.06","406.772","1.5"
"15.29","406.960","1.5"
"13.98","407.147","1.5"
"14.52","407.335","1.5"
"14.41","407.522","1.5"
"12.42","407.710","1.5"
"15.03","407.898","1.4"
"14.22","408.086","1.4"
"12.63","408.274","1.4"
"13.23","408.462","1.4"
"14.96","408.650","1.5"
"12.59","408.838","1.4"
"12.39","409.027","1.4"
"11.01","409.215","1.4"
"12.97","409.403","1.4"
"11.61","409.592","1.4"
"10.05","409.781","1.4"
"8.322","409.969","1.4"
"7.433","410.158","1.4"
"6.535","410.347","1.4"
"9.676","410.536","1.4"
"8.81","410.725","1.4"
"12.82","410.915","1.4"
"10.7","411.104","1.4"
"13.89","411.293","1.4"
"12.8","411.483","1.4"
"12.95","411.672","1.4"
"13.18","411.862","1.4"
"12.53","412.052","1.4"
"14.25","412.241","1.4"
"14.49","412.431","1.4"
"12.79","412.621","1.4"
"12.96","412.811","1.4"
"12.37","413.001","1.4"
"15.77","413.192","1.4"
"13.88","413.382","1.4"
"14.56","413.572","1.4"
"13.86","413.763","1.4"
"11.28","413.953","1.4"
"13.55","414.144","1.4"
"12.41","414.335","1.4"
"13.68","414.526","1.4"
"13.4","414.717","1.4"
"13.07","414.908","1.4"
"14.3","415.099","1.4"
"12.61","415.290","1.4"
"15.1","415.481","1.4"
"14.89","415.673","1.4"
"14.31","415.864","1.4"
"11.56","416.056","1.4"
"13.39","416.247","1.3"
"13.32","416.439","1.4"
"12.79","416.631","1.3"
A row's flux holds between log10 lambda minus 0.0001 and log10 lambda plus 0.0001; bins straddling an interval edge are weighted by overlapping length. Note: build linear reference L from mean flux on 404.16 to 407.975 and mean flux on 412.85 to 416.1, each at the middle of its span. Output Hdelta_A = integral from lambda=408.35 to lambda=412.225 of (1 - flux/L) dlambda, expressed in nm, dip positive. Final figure 0.69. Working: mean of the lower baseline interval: 14.4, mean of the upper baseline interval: 13.6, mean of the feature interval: 11.5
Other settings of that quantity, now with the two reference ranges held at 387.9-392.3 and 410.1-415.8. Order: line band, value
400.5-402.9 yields -0.429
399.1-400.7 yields -0.281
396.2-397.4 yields 0.423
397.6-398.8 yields 0.047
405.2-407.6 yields -0.355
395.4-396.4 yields -0.090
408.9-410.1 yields 0.151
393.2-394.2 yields 0.119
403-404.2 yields -0.203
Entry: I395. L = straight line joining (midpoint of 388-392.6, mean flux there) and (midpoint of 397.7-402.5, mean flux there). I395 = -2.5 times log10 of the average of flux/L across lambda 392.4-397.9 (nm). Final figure 0.16 mag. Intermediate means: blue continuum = 11.8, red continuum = 13.7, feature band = 11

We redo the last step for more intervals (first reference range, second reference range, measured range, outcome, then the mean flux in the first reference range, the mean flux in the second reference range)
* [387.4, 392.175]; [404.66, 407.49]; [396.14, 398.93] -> 0.31 mag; 11.7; 14.7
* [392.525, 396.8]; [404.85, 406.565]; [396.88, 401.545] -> 0.03 mag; 11.4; 15.1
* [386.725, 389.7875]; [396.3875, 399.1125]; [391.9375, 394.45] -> -0.08 mag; 11.1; 10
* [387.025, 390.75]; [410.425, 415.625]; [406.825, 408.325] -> -0.11 mag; 11.3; 13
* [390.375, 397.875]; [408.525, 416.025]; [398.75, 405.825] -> -0.19 mag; 11.6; 12.5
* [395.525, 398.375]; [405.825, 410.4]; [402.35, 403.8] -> -0.21 mag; 10.1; 12.7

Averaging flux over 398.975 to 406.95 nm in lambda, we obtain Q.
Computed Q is 14.4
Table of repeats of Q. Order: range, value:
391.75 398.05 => 11.2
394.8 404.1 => 12.9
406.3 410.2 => 12.8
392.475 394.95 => 11.1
